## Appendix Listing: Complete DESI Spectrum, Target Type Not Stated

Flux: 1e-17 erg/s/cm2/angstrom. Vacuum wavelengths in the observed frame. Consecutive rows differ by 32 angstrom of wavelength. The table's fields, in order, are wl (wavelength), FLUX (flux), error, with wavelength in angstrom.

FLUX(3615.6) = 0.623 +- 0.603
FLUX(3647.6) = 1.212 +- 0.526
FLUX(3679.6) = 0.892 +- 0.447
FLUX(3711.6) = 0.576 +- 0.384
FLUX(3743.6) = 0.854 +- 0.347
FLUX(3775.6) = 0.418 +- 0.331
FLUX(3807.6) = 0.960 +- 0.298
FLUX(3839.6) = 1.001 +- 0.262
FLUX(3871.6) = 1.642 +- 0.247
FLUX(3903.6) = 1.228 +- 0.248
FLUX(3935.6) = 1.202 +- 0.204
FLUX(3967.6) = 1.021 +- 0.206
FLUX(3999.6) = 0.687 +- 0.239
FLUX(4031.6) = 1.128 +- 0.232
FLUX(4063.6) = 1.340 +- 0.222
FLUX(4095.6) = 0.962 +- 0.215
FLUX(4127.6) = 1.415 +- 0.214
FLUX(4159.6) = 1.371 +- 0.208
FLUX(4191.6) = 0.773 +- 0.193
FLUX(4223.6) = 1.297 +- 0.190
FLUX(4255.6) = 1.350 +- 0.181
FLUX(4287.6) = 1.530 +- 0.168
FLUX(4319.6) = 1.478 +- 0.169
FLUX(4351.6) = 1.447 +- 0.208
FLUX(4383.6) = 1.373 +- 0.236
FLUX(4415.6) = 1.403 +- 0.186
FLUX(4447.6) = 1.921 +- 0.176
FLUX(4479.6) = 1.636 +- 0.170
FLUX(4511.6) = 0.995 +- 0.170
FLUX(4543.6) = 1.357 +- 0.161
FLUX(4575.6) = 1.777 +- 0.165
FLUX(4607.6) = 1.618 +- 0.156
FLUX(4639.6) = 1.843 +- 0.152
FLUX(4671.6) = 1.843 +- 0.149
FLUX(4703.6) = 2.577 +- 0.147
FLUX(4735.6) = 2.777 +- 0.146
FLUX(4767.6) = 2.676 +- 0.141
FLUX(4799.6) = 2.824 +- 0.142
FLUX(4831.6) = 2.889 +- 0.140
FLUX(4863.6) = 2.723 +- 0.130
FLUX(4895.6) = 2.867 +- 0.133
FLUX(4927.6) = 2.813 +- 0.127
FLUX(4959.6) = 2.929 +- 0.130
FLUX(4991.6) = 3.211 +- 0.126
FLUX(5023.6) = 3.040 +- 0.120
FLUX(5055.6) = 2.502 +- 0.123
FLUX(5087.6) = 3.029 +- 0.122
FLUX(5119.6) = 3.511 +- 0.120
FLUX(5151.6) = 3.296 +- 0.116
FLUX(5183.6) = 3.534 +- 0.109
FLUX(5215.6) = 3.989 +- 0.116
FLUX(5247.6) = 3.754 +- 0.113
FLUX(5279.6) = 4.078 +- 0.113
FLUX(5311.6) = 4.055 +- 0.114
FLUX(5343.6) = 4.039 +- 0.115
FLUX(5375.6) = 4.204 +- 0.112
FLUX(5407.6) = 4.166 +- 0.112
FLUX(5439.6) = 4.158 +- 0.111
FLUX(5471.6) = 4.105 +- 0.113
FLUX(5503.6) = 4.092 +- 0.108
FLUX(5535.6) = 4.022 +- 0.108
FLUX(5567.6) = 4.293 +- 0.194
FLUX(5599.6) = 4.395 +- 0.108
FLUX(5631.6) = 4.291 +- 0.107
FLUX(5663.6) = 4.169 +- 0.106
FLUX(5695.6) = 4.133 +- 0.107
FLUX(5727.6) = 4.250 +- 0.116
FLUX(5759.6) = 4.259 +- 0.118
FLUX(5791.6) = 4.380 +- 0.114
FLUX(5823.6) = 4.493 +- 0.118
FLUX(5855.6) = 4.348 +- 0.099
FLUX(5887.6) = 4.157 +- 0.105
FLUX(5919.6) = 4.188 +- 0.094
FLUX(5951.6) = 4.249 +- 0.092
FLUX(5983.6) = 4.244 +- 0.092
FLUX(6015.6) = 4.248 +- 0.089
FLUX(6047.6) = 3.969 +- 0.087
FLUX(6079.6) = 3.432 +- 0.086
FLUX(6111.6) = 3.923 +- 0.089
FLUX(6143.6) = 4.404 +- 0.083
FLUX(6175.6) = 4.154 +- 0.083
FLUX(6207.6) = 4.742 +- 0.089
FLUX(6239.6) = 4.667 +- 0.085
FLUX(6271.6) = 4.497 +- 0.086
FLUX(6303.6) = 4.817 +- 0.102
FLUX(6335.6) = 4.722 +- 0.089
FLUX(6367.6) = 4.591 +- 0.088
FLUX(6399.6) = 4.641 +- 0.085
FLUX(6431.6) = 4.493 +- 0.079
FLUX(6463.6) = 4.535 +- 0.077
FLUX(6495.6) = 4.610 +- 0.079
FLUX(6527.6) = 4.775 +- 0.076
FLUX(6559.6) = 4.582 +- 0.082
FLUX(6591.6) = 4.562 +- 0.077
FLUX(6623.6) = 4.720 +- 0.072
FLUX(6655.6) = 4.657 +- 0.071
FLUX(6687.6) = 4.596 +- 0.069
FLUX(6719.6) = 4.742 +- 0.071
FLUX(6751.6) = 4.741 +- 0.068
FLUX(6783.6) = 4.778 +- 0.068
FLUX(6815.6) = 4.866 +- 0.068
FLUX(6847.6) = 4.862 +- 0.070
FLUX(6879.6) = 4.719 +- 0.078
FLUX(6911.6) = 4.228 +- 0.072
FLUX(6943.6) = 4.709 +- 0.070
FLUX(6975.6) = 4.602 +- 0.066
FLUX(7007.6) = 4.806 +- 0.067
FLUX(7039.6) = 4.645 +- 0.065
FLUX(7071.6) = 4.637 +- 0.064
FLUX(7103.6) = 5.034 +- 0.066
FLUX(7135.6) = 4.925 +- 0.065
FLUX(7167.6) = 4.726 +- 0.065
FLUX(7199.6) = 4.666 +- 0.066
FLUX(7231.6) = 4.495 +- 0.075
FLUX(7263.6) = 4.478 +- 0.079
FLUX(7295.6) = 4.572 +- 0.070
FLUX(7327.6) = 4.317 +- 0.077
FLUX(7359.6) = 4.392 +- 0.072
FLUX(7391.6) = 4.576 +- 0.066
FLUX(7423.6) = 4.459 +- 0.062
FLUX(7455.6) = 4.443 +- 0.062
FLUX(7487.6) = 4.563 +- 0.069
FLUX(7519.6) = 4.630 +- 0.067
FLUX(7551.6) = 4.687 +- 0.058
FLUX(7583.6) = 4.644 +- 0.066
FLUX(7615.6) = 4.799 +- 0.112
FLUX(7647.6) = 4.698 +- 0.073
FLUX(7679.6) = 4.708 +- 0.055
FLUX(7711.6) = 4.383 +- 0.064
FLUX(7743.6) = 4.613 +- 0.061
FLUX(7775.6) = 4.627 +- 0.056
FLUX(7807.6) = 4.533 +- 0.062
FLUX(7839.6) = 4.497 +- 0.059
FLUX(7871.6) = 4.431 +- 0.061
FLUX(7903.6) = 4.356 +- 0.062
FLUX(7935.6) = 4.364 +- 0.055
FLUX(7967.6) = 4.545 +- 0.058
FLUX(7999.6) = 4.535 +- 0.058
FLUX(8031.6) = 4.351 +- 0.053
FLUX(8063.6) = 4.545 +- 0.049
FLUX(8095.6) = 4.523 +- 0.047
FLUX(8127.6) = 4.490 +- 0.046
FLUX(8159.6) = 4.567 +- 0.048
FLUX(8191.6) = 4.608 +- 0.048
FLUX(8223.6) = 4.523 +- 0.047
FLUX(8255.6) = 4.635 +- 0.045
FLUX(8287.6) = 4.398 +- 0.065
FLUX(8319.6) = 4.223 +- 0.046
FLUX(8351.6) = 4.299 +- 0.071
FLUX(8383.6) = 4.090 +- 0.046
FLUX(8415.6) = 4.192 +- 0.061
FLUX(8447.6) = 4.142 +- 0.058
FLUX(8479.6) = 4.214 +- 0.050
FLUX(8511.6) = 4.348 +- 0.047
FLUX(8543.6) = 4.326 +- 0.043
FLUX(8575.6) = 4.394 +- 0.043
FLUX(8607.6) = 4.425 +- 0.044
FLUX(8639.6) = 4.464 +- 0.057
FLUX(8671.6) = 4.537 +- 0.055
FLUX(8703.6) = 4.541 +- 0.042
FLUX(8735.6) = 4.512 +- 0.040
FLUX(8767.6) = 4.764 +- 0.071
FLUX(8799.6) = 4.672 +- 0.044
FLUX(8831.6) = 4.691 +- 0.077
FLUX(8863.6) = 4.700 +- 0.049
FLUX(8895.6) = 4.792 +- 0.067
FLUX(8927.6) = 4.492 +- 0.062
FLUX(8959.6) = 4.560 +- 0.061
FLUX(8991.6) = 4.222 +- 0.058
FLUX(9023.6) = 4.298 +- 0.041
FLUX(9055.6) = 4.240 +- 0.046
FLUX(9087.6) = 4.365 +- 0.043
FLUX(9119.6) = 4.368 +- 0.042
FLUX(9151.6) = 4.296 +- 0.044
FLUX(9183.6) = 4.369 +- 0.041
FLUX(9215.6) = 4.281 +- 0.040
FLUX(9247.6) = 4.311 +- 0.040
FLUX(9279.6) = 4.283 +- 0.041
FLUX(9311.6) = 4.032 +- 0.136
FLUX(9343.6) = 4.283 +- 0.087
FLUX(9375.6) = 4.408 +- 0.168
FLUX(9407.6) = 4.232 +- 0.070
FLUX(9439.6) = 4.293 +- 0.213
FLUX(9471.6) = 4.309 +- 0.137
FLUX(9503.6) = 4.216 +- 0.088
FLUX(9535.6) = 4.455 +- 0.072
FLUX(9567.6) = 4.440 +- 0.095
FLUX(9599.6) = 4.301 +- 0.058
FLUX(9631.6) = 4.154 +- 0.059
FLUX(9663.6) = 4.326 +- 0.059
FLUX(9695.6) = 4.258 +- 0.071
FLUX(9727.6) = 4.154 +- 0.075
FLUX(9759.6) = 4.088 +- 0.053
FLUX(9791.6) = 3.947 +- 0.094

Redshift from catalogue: 0.174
